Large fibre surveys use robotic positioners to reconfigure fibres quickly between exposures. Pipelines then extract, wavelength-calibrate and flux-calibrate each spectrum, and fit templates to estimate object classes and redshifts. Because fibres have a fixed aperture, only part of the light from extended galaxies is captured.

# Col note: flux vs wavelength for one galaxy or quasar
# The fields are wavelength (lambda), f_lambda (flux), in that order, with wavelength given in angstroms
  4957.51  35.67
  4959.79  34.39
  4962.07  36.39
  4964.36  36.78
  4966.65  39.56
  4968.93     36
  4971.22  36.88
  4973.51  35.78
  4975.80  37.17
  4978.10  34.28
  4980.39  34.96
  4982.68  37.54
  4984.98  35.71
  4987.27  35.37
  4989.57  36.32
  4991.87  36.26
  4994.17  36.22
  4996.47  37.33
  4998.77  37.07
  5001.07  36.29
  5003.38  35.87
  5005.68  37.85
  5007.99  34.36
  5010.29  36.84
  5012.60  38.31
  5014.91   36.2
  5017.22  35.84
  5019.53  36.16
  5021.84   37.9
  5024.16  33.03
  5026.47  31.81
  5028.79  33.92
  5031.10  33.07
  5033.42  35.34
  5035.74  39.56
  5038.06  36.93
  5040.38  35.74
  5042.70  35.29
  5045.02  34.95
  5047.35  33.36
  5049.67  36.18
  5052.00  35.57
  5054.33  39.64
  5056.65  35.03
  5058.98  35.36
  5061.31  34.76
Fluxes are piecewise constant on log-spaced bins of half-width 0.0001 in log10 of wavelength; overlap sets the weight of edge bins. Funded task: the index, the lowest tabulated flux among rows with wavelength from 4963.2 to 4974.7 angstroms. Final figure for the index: 35.78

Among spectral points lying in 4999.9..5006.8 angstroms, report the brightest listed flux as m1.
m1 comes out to 37.85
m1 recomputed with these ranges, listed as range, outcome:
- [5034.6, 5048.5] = 39.56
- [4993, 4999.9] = 37.33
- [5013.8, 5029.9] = 37.9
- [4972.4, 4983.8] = 37.54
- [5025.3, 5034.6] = 35.34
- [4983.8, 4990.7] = 36.32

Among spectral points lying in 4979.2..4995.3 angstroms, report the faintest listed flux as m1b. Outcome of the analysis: 34.96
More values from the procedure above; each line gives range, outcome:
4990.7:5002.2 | 36.22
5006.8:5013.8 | 34.36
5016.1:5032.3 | 31.81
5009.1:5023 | 35.84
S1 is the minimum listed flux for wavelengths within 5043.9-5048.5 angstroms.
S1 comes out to 33.36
